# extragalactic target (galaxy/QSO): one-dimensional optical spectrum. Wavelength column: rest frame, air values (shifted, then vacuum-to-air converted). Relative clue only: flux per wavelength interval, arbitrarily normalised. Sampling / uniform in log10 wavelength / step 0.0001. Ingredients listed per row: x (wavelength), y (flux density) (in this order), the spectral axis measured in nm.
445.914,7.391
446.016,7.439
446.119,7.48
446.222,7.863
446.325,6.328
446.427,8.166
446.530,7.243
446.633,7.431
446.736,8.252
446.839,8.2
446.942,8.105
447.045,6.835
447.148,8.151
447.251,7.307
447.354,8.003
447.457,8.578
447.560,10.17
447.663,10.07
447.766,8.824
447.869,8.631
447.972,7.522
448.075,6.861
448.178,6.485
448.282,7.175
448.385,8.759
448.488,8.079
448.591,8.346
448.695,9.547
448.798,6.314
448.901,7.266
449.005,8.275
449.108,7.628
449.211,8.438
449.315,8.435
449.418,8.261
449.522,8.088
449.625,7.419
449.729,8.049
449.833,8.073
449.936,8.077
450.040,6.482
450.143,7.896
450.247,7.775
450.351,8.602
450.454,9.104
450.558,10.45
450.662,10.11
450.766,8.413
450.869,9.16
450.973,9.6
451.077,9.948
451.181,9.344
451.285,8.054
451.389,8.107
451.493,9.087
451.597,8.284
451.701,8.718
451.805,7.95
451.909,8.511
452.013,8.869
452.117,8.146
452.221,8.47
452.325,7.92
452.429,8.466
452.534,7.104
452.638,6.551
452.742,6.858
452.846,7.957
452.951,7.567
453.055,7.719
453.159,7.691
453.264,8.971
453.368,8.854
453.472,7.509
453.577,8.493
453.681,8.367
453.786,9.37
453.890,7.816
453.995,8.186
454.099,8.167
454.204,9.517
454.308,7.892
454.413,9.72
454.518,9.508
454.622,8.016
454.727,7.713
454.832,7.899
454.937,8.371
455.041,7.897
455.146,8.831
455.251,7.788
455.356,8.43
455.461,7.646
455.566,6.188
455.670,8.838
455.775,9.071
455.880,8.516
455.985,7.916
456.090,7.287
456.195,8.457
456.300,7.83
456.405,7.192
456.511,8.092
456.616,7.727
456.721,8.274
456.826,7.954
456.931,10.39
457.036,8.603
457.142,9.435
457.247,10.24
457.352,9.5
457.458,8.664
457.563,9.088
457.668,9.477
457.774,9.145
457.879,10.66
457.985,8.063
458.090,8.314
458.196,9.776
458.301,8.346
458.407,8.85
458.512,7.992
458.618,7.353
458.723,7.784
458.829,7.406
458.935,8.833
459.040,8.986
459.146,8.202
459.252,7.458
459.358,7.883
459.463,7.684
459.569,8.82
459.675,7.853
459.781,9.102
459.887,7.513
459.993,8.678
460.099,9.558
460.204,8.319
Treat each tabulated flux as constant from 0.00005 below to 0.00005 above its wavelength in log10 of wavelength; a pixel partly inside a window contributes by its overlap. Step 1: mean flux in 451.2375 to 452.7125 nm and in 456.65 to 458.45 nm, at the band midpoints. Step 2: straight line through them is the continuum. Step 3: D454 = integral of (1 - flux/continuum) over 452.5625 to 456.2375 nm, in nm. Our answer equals 0.17 nm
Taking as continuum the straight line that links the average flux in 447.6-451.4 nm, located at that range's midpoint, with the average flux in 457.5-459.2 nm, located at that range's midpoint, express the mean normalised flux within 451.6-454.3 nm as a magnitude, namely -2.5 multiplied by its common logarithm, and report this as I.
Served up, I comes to 0.04 mag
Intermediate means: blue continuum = 8.32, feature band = 8.15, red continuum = 8.64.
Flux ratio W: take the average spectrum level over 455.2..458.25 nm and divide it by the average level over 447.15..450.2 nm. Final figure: 1.07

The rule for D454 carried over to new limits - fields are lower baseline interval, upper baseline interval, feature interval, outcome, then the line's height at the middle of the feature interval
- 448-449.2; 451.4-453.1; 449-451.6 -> -0.215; 7.86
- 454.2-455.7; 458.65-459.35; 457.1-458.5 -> -0.179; 8.12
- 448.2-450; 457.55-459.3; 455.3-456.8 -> 0.081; 8.41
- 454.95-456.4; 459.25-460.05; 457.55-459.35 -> -0.092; 8.13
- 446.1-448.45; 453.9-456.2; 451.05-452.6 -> -0.057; 8.12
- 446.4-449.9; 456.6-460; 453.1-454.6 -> -0.036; 8.36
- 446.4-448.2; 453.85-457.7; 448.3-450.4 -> 0.047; 8.16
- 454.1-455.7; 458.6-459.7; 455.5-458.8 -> -0.155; 8.16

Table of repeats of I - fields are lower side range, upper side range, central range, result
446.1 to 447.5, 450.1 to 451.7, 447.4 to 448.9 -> -0.015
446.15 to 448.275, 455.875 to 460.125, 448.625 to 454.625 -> -0.022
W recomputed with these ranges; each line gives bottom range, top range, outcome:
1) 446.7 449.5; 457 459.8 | 1.07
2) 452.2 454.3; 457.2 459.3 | 1.08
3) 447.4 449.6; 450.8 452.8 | 1.03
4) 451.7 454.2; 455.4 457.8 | 1.05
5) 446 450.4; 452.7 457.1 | 1.04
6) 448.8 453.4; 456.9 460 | 1.05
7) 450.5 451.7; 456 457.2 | 0.91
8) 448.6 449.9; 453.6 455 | 1.06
